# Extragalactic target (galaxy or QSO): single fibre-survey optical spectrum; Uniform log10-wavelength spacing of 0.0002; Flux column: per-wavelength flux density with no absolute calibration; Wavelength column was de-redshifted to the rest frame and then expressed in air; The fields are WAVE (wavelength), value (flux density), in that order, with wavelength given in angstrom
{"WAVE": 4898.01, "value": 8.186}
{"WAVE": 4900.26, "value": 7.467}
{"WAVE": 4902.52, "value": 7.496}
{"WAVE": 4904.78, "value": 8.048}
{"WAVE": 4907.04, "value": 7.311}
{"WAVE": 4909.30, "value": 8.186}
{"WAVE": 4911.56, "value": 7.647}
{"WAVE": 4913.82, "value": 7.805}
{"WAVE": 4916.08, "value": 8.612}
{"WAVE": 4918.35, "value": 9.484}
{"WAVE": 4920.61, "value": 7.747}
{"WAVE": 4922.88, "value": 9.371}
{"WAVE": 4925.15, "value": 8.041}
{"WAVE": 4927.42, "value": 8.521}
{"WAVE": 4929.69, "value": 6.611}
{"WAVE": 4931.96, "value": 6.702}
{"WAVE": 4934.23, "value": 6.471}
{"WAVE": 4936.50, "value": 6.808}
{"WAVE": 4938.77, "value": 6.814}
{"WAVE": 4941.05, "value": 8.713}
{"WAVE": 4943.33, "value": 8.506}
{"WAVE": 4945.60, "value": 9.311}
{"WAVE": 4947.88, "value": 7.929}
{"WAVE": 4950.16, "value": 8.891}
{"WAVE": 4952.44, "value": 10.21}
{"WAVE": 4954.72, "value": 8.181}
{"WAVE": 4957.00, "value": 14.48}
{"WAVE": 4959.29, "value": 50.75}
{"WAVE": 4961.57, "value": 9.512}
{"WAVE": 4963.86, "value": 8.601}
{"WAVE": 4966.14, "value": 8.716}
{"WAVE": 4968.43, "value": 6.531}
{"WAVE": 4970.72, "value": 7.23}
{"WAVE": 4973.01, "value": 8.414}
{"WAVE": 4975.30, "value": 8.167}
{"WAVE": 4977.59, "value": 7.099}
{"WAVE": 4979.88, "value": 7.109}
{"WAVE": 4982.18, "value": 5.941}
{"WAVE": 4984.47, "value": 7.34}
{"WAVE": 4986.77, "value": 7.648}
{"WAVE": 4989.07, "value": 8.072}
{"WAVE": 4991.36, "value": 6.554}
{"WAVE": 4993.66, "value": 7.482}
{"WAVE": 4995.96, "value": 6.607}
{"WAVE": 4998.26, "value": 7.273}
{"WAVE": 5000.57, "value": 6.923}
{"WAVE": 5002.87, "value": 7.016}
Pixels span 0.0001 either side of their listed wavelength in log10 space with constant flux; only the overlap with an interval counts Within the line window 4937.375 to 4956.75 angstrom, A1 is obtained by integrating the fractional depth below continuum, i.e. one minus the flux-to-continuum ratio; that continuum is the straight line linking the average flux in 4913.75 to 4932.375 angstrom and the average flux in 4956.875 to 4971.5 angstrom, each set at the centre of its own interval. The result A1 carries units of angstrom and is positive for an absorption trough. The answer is 5.58 angstrom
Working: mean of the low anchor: 8.17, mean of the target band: 8.82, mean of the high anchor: 15.3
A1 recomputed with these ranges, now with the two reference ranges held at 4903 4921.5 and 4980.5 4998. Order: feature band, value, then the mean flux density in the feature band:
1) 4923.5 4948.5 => 0.2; 7.71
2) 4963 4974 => -0.8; 7.87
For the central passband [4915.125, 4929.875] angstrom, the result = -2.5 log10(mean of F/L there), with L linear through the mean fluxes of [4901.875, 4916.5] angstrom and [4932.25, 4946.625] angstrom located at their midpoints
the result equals -0.09 mag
